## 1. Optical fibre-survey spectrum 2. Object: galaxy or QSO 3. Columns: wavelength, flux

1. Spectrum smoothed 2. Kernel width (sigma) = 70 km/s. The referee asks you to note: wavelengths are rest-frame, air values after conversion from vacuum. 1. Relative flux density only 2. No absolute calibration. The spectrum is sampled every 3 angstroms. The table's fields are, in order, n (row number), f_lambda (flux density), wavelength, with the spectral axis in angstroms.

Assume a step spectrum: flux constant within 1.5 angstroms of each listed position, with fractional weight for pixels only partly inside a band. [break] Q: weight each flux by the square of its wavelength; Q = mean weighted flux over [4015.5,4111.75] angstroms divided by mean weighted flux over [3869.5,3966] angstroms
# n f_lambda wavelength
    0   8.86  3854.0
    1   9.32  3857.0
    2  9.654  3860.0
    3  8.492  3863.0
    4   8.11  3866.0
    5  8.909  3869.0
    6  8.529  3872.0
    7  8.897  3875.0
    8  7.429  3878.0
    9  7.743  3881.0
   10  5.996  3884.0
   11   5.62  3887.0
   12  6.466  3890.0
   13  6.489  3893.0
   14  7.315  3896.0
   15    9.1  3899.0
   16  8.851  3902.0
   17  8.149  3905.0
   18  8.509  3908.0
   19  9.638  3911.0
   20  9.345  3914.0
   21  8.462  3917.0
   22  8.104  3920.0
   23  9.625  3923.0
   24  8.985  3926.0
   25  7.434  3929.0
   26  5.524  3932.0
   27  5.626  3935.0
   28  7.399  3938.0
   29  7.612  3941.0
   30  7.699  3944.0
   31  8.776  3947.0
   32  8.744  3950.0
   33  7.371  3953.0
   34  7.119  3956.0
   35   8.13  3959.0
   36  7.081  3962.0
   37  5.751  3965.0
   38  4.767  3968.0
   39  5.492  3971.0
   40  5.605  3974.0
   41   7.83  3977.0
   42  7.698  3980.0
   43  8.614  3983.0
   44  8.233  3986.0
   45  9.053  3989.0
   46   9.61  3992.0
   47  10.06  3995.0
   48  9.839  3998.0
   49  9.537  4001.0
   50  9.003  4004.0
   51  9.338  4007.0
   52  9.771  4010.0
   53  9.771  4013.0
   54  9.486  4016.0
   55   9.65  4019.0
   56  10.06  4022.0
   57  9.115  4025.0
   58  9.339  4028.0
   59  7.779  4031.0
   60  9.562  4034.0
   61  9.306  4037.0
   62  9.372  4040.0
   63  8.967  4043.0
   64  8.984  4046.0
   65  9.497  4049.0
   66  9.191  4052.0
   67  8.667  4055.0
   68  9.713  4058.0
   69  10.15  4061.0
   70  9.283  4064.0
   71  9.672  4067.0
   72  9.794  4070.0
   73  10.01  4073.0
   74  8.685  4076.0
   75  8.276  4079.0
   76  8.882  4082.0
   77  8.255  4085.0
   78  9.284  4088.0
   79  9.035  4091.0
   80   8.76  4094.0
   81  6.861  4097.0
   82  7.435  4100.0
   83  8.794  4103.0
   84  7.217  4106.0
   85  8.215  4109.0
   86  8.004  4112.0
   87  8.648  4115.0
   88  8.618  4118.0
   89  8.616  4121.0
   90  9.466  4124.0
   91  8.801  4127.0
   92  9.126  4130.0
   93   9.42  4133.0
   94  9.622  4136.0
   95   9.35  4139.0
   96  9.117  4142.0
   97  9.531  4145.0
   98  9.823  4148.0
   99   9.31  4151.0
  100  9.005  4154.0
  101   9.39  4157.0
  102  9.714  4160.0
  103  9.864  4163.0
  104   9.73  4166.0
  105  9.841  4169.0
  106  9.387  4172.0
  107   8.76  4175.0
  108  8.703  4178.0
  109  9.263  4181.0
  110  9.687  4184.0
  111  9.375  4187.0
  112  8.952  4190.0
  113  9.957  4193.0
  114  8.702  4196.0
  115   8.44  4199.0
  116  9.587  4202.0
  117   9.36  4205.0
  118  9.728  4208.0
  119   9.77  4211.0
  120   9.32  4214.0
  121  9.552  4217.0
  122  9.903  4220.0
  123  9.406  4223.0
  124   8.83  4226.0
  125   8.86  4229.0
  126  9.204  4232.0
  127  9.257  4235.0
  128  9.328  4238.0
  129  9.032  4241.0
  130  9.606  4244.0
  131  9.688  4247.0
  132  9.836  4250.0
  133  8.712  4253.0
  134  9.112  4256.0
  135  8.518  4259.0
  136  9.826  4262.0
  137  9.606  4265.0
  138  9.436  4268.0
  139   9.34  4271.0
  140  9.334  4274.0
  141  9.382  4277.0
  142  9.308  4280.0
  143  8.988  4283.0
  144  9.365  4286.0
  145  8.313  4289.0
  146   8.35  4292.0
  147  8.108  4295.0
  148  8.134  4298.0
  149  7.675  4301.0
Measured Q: 1.2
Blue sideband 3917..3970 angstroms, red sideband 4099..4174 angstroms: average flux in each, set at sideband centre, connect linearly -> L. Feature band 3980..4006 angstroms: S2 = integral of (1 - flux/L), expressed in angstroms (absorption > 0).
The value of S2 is -4.4 angstroms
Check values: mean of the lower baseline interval 7.41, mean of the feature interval 9.16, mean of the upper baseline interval 9.05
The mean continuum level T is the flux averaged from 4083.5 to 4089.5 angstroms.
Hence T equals 8.77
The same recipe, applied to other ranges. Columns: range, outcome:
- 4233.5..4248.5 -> 9.38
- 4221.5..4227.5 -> 9.12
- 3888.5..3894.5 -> 6.48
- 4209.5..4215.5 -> 9.54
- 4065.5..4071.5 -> 9.73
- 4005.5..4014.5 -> 9.63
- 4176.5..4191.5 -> 9.2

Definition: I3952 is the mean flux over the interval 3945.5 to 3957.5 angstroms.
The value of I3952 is 8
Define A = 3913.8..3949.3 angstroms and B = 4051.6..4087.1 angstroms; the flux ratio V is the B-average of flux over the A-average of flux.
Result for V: 1.17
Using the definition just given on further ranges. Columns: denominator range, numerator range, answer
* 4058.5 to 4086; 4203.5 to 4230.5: 1.02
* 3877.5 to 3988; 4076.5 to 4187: 1.19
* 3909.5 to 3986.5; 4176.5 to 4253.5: 1.23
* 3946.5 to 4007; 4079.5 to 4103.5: 1.06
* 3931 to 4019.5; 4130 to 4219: 1.17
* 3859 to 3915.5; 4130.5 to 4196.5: 1.17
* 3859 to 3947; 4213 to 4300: 1.15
